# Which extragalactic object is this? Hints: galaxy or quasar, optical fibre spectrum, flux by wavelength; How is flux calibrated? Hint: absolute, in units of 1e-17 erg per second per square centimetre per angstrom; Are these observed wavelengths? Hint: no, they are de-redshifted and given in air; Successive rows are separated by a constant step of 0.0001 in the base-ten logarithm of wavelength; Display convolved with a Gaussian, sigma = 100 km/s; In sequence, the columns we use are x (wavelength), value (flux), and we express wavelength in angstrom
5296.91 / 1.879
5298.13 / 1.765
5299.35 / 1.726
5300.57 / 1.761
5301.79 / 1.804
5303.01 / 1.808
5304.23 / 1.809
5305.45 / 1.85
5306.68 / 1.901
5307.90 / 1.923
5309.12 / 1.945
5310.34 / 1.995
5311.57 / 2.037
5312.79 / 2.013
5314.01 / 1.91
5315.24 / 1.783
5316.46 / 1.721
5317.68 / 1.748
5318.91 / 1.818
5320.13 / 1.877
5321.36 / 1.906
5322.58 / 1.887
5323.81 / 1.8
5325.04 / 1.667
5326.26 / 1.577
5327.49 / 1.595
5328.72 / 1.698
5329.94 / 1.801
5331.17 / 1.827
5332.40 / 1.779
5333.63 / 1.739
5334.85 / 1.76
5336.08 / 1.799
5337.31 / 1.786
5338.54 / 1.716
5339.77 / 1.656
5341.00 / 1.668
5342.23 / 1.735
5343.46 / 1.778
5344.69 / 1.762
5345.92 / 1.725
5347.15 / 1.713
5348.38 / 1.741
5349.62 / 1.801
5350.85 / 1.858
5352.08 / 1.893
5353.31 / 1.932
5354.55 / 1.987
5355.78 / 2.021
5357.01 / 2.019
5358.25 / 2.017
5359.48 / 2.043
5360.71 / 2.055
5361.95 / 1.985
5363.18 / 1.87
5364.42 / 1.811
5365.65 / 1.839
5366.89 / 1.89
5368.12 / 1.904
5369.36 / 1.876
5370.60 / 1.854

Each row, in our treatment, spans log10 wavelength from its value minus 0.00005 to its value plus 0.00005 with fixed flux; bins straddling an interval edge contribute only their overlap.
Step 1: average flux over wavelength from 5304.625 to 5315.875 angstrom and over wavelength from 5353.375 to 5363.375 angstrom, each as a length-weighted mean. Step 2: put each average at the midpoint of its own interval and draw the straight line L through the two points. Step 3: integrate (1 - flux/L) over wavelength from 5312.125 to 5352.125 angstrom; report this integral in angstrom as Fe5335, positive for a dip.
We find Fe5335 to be 3.8 angstrom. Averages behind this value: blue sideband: 1.93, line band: 1.77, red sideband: 2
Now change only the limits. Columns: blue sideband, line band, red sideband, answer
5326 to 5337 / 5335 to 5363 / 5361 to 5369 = -0.5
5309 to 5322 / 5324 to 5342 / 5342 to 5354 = 1.1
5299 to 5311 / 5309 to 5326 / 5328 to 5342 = -0.4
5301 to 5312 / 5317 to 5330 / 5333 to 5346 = 0.4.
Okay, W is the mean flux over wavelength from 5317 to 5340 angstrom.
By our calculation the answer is 1.76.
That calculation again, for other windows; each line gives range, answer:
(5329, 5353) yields 1.77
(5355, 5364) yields 2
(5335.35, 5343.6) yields 1.73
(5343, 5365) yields 1.89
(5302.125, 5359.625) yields 1.82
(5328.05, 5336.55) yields 1.77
